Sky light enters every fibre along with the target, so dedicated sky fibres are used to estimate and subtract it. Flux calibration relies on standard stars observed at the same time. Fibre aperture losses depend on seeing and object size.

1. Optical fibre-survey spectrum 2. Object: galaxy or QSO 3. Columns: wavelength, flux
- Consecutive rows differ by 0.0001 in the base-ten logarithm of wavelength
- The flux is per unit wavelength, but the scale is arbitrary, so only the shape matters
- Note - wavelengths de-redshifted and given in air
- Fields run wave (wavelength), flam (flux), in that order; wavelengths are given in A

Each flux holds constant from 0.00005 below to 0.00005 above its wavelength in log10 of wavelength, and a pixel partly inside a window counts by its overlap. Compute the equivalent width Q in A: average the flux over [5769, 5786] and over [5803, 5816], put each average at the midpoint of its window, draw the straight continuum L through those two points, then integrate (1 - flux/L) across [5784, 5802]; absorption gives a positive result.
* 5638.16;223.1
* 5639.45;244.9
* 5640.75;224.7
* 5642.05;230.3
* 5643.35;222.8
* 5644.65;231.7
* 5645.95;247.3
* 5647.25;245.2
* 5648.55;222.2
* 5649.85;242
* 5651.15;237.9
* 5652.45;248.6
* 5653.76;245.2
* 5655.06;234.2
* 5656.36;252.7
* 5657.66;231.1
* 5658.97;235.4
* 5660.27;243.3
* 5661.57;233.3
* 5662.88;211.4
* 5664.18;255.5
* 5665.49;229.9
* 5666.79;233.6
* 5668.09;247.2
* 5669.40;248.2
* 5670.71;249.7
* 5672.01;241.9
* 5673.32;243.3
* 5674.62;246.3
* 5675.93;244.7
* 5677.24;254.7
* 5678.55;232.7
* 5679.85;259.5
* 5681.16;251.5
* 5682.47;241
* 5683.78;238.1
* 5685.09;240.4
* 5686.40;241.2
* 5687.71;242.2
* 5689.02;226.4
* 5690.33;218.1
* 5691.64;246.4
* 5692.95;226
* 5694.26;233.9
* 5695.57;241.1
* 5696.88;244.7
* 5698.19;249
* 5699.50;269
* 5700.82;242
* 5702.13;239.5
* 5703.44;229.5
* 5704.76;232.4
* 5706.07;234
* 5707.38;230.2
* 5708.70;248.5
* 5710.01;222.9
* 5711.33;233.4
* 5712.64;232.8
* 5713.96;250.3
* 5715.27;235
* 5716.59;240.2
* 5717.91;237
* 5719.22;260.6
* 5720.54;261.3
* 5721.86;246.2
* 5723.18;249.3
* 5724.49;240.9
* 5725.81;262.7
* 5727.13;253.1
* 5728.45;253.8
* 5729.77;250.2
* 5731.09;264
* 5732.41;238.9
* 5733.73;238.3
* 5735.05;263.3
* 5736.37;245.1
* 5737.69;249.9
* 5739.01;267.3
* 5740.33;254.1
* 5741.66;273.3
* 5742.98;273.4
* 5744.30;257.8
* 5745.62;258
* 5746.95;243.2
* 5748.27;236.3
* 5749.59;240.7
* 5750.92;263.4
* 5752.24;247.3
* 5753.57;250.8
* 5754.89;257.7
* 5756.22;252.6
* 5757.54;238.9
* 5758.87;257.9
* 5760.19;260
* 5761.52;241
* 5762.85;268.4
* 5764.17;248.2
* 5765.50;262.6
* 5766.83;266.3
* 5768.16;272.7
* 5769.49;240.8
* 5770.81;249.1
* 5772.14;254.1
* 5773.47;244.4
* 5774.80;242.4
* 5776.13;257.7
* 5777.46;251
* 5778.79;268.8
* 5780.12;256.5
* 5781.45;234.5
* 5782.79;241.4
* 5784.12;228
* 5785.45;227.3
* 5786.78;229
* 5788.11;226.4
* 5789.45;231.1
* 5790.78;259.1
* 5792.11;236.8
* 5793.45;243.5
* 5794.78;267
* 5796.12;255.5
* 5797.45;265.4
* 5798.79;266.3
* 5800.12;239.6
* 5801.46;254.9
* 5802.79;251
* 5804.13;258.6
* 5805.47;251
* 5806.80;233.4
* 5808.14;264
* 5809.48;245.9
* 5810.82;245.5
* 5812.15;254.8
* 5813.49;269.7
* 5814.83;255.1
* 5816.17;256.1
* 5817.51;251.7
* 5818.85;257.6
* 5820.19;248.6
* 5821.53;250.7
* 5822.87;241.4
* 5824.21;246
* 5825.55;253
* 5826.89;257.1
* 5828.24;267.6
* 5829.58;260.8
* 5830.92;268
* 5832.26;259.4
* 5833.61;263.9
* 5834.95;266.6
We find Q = 0.3 A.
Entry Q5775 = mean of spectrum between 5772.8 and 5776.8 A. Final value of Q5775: 248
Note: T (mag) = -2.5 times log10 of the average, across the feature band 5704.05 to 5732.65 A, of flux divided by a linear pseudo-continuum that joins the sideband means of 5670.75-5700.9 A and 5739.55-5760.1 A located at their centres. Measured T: 0.02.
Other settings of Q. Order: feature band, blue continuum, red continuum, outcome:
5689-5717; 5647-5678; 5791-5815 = 0.75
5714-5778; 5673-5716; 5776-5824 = -2.10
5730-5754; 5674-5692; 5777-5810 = -0.88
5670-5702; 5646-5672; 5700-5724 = -0.35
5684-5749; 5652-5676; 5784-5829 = -0.35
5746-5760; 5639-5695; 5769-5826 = -0.22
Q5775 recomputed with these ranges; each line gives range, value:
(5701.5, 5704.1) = 234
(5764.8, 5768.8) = 267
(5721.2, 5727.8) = 250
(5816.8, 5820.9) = 253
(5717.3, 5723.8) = 251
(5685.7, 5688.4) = 241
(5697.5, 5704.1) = 246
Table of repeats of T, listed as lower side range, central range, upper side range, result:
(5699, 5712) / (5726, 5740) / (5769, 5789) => -0.06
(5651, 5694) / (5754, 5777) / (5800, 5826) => -0.03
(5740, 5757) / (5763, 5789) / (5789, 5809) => 0.02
